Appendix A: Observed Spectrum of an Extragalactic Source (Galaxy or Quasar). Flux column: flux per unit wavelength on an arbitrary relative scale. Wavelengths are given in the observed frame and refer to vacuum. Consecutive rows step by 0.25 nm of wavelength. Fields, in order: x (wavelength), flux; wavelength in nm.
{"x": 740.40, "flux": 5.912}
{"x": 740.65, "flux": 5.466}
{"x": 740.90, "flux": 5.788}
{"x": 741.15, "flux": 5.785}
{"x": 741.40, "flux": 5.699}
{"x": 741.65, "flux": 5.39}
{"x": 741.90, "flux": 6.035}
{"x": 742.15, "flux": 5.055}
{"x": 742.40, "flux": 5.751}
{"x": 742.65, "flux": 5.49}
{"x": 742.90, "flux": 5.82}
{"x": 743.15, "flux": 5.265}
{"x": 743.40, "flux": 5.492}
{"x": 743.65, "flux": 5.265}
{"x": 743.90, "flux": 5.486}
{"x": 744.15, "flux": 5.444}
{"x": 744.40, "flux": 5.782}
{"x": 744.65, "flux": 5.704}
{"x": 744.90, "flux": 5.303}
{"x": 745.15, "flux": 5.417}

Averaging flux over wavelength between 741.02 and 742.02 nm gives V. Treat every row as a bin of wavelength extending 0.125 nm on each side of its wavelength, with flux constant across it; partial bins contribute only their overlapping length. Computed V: 5.73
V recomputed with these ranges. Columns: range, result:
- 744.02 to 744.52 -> 5.61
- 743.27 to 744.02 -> 5.41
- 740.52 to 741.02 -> 5.63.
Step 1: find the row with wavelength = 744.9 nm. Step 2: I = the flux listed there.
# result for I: 5.303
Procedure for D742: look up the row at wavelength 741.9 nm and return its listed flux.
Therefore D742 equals 6.035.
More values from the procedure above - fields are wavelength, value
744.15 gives 5.444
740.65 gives 5.466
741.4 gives 5.699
